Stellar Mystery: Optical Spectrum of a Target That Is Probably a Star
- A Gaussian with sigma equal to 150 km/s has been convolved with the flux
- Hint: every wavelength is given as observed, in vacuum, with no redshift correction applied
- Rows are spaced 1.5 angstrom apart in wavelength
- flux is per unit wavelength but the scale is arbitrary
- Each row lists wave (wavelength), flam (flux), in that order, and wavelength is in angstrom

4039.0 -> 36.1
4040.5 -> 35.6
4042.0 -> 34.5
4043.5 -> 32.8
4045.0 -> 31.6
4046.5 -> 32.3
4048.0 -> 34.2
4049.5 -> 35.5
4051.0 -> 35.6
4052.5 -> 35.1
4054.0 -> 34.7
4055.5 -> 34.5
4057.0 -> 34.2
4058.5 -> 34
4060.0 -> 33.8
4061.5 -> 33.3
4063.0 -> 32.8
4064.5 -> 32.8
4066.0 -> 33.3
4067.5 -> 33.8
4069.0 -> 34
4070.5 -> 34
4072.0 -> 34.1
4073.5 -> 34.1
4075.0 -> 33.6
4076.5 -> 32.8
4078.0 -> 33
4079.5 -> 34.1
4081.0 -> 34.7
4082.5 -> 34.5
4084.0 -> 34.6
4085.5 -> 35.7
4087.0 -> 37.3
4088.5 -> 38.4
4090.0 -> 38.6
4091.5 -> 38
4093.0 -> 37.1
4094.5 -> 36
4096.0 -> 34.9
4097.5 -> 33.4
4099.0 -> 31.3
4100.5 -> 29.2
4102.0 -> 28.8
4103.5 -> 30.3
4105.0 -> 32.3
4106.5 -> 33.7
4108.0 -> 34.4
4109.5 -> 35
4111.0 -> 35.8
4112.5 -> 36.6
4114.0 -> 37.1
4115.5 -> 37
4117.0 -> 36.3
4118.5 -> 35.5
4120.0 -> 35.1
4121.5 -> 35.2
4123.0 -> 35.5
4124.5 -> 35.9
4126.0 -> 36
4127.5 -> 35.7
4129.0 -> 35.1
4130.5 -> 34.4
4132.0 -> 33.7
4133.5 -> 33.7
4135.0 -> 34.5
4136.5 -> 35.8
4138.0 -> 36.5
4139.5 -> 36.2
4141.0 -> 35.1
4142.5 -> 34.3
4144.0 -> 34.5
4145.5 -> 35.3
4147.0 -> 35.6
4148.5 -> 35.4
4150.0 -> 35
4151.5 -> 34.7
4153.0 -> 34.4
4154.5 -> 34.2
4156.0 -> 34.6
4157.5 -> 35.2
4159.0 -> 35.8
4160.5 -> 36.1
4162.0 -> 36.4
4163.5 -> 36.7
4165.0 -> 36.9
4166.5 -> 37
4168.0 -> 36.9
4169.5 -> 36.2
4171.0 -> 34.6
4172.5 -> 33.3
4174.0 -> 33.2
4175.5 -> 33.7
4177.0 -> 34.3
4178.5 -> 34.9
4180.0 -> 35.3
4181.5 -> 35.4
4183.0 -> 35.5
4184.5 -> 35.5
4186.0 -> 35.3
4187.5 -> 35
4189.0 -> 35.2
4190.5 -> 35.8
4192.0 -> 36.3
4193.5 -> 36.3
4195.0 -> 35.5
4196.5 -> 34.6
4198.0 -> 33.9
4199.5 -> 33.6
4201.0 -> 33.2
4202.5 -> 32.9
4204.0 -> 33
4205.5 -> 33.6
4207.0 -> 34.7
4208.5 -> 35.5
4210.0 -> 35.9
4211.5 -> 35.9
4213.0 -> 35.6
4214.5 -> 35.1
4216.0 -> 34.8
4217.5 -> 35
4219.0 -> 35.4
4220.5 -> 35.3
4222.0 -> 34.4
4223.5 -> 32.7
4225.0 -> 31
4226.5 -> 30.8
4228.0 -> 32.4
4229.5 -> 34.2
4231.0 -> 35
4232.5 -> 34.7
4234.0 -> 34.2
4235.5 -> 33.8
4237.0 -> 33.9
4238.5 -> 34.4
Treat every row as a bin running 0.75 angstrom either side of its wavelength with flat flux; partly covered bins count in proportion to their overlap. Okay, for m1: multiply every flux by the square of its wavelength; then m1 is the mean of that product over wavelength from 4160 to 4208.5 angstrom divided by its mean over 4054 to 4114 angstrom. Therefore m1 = 1.07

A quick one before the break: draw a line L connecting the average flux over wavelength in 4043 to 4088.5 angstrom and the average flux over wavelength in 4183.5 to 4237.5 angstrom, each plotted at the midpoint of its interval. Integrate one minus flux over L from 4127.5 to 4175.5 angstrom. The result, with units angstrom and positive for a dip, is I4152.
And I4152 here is -1.23 angstrom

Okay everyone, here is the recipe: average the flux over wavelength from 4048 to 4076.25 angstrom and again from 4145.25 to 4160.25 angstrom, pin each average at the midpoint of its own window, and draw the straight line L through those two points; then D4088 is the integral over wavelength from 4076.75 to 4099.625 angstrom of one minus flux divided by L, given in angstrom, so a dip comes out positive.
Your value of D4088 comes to -0.71 angstrom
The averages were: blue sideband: 34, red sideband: 35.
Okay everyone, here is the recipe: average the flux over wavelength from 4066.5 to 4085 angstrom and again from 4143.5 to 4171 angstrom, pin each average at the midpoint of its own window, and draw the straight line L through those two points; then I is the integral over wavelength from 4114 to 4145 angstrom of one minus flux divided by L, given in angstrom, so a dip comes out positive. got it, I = -0.3 angstrom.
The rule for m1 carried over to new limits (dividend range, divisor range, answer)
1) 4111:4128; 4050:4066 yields 1.09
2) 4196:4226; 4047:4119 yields 1.06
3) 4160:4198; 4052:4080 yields 1.11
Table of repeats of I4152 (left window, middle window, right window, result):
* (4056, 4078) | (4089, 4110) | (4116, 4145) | 0.37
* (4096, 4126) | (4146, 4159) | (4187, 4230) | -0.25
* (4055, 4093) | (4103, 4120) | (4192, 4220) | -0.17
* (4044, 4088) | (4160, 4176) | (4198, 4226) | -0.63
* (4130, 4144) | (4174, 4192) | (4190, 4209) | -0.23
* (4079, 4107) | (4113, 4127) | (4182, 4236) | -0.64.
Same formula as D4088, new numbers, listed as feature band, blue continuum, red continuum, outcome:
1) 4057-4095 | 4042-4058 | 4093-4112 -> -1.3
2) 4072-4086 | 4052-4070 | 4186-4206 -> -0.1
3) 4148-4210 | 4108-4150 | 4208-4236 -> -0.4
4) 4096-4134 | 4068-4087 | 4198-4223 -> 0.0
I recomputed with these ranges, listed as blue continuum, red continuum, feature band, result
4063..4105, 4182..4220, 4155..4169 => -0.60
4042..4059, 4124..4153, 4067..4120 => -0.02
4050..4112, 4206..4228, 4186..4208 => -0.16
